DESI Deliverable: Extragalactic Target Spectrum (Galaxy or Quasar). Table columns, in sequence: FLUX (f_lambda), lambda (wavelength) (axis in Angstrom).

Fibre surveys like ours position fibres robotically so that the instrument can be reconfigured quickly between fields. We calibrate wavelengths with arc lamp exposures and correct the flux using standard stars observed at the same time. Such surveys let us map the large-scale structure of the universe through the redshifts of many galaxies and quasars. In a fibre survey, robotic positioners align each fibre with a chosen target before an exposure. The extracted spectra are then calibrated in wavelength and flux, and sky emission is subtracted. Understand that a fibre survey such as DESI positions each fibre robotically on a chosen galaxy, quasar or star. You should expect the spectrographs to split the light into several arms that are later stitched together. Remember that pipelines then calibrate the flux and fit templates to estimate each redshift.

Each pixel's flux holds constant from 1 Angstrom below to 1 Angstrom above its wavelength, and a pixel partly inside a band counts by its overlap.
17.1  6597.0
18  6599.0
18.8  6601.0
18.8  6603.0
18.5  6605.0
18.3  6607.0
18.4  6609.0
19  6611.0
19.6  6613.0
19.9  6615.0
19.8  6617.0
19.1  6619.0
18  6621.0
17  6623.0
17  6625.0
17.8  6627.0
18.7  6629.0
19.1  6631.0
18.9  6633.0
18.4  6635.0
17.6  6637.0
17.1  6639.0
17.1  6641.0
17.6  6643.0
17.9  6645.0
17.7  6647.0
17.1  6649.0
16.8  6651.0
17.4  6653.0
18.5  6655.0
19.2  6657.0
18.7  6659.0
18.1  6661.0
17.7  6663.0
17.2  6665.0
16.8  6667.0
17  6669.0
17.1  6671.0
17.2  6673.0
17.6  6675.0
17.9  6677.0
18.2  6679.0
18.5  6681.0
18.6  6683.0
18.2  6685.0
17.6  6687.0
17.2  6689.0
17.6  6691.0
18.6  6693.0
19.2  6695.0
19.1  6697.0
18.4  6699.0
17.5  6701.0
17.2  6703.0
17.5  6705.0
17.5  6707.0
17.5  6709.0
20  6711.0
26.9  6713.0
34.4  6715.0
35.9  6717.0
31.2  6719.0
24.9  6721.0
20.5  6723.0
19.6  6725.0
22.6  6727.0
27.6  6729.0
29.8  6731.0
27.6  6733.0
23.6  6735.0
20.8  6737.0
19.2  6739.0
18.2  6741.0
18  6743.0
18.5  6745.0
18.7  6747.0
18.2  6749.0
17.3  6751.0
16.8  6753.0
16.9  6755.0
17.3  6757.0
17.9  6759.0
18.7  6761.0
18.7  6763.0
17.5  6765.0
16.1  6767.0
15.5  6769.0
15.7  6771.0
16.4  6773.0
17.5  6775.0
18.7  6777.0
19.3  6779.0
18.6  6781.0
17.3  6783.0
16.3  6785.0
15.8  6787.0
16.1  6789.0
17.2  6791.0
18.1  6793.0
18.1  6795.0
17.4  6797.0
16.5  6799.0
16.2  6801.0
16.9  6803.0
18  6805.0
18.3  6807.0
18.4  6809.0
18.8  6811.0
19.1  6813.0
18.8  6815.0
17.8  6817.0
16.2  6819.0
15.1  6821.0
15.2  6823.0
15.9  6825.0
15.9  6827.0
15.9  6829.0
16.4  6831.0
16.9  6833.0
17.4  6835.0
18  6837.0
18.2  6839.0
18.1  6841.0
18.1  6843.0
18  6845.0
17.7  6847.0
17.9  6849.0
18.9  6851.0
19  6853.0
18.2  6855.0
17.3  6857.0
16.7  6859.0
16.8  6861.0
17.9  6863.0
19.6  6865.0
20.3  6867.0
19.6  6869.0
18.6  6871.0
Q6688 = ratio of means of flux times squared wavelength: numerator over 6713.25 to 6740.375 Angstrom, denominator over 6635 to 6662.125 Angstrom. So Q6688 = 1.5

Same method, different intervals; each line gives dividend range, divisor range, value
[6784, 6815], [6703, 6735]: 0.73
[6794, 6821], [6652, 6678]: 1.04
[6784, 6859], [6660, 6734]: 0.87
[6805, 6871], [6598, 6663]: 1.03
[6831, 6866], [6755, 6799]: 1.05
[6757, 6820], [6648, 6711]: 1.01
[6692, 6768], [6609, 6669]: 1.19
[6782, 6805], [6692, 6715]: 0.88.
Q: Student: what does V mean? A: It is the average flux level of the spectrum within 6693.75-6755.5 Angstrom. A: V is 21.7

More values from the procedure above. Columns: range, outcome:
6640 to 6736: 20.2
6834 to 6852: 18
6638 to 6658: 17.6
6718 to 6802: 19.2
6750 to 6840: 17.2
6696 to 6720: 22.8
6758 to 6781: 17.5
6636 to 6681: 17.6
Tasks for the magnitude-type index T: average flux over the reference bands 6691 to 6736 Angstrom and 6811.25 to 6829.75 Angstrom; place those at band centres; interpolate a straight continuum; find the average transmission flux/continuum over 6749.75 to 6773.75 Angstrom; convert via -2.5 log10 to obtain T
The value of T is 0.18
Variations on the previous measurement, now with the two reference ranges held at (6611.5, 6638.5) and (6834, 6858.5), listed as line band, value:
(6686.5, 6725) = -0.17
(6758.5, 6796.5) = 0.05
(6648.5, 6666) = 0.03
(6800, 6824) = 0.04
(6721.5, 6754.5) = -0.15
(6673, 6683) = 0.02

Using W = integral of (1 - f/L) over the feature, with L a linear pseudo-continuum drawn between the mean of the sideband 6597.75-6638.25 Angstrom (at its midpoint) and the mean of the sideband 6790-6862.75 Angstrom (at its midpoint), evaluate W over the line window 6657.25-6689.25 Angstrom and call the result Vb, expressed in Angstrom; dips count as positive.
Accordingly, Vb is 0.8 Angstrom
